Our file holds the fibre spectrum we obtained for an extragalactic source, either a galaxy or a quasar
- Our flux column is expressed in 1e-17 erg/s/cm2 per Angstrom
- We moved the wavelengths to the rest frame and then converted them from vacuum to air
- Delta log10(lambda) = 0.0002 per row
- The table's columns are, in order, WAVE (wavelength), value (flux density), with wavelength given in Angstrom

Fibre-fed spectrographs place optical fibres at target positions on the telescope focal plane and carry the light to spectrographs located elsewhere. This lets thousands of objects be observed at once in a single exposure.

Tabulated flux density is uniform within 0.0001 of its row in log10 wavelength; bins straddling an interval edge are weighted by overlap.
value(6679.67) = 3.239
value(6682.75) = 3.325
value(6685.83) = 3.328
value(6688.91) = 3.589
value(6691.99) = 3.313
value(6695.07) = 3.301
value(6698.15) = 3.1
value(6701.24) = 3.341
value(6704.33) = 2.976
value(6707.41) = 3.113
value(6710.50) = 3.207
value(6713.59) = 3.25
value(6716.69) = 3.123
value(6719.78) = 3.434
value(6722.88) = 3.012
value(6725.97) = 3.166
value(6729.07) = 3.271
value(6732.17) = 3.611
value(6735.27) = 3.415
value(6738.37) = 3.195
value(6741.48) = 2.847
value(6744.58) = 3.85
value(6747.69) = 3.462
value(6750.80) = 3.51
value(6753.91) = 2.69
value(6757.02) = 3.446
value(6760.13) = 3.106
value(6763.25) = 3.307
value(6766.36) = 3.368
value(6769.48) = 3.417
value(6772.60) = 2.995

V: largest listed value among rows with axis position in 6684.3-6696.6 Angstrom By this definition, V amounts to 3.589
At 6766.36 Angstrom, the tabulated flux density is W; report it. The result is 3.368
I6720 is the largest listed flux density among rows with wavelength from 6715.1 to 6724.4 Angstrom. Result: 3.434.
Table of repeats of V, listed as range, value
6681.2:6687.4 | 3.328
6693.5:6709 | 3.341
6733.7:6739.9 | 3.415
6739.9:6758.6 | 3.85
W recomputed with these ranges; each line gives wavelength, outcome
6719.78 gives 3.434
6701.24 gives 3.341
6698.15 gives 3.1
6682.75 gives 3.325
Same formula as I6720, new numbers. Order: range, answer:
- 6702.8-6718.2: 3.25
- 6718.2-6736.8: 3.611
